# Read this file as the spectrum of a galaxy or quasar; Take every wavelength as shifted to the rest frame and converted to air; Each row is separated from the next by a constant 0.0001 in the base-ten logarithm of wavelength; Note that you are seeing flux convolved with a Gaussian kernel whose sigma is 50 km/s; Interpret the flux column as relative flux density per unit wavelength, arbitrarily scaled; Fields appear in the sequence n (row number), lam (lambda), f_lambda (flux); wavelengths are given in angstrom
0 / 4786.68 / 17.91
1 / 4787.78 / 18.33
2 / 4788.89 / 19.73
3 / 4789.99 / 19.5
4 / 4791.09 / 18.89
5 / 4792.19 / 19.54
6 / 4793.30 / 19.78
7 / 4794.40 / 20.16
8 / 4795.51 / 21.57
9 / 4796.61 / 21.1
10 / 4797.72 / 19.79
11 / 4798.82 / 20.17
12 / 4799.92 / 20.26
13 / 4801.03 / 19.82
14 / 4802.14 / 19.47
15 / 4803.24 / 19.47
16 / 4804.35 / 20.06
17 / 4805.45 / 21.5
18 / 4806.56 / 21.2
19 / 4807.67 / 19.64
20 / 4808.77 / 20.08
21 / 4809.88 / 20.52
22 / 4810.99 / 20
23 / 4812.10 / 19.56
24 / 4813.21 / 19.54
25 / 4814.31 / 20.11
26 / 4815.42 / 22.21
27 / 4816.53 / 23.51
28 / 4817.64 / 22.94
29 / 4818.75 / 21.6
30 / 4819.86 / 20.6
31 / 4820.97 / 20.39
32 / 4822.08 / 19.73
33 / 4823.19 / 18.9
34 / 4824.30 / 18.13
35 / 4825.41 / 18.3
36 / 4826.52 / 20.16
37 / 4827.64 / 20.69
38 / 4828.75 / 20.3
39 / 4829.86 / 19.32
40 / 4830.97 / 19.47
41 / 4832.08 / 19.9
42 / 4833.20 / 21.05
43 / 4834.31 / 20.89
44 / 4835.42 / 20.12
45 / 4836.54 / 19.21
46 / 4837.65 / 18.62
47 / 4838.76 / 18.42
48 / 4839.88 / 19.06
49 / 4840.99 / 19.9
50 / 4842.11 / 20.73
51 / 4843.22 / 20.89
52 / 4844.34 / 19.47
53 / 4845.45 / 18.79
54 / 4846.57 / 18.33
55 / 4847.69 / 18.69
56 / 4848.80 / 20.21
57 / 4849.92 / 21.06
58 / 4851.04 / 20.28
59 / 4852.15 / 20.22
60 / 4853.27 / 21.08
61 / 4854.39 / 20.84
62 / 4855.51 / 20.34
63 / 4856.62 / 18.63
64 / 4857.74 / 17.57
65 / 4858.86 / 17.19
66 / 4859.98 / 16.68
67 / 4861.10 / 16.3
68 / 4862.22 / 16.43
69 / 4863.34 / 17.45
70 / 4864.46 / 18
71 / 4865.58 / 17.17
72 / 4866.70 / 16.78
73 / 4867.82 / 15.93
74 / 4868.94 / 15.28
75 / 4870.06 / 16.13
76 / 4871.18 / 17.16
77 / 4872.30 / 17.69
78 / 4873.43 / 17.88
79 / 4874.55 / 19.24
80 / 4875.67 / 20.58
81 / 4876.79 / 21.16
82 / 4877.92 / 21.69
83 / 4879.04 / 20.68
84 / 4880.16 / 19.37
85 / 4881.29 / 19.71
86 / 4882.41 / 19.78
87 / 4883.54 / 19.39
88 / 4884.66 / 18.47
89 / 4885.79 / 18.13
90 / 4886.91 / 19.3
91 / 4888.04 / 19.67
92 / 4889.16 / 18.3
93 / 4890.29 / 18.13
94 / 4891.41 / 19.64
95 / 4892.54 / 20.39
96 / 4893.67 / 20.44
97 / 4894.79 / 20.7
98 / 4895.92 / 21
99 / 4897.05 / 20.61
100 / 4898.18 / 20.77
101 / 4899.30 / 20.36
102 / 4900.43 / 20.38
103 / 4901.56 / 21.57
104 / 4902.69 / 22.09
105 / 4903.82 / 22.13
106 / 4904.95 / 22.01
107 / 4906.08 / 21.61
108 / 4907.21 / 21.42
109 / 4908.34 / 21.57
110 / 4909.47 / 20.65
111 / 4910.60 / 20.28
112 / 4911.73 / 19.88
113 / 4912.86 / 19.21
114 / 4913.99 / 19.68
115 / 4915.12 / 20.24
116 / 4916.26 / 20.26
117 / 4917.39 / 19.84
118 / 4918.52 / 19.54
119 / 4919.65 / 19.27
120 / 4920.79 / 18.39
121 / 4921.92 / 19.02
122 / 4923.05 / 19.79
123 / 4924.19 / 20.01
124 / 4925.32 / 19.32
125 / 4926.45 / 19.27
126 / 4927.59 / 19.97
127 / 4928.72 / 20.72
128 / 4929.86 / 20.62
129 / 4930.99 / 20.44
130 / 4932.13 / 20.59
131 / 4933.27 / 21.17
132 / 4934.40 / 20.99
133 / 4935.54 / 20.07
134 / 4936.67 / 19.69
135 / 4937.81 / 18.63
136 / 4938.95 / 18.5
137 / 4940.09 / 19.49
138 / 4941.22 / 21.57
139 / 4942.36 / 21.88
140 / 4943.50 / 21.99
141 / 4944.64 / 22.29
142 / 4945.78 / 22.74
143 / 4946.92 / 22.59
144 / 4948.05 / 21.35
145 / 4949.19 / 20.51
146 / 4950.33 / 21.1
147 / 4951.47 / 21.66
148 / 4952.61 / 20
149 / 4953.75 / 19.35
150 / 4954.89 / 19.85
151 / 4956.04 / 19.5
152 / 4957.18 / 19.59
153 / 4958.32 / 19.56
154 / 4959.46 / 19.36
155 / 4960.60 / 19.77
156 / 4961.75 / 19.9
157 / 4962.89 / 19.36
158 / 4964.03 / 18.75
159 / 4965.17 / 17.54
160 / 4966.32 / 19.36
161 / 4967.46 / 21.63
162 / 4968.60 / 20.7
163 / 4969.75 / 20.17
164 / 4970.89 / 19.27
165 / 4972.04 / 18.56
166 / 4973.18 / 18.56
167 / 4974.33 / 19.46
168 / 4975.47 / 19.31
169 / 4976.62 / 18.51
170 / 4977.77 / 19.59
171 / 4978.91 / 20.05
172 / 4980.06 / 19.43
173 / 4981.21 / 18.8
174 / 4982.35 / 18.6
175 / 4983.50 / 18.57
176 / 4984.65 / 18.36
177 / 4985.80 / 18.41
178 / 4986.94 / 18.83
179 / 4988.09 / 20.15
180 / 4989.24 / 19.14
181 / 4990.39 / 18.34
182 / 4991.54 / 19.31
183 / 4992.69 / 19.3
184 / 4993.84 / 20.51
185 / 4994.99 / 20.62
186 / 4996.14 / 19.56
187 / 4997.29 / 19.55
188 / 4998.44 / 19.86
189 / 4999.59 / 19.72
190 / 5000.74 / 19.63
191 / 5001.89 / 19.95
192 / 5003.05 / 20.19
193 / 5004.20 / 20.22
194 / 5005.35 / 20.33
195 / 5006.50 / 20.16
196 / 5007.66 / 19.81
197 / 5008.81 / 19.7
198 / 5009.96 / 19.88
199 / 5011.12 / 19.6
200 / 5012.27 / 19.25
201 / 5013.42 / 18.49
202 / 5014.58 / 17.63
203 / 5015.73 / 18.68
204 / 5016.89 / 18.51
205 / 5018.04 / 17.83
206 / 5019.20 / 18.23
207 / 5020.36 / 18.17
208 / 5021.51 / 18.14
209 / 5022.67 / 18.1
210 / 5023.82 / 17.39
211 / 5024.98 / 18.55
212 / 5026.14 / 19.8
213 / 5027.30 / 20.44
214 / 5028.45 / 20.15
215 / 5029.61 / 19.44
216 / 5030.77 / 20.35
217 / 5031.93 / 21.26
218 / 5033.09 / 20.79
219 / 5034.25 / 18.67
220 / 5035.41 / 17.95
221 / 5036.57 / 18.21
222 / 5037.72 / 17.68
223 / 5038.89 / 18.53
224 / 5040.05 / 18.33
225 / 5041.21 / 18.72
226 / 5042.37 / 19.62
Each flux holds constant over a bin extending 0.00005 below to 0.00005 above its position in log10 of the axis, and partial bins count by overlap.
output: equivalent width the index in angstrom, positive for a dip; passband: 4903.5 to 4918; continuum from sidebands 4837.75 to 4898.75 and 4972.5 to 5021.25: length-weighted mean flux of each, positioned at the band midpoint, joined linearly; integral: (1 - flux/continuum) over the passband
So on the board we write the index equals -1.2 angstrom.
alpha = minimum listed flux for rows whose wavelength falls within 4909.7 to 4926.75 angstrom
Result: 18.39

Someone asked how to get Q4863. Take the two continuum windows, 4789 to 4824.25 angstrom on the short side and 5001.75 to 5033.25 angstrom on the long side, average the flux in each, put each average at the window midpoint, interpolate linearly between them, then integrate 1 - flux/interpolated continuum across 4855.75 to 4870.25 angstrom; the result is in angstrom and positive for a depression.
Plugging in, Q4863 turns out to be 2.2 angstrom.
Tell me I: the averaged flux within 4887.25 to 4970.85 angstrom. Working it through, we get 20.3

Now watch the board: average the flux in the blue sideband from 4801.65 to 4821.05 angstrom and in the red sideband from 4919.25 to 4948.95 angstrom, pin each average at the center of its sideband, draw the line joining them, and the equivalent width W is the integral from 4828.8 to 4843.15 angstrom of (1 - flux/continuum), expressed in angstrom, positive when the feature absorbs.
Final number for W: 0.6 angstrom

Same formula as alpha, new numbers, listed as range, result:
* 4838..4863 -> 16.3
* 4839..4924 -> 15.28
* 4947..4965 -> 18.75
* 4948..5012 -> 17.54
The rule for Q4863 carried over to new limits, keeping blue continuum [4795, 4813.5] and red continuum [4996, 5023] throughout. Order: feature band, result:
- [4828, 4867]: 1.7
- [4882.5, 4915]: -0.8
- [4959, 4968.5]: 0.0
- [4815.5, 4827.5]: -0.2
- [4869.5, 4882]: 0.4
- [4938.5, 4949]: -1.0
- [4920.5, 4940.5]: -0.2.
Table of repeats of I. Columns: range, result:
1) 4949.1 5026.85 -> 19.3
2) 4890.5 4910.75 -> 20.9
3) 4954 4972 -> 19.6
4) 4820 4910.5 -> 19.5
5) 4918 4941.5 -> 19.8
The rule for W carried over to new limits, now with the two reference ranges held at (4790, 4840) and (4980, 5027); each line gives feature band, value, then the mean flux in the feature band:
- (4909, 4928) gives -0.1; 19.7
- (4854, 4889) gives 2.5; 18.4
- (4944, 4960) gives -1.0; 20.7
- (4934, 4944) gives -0.4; 20.3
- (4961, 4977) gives 0.0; 19.4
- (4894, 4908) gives -1.1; 21.2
